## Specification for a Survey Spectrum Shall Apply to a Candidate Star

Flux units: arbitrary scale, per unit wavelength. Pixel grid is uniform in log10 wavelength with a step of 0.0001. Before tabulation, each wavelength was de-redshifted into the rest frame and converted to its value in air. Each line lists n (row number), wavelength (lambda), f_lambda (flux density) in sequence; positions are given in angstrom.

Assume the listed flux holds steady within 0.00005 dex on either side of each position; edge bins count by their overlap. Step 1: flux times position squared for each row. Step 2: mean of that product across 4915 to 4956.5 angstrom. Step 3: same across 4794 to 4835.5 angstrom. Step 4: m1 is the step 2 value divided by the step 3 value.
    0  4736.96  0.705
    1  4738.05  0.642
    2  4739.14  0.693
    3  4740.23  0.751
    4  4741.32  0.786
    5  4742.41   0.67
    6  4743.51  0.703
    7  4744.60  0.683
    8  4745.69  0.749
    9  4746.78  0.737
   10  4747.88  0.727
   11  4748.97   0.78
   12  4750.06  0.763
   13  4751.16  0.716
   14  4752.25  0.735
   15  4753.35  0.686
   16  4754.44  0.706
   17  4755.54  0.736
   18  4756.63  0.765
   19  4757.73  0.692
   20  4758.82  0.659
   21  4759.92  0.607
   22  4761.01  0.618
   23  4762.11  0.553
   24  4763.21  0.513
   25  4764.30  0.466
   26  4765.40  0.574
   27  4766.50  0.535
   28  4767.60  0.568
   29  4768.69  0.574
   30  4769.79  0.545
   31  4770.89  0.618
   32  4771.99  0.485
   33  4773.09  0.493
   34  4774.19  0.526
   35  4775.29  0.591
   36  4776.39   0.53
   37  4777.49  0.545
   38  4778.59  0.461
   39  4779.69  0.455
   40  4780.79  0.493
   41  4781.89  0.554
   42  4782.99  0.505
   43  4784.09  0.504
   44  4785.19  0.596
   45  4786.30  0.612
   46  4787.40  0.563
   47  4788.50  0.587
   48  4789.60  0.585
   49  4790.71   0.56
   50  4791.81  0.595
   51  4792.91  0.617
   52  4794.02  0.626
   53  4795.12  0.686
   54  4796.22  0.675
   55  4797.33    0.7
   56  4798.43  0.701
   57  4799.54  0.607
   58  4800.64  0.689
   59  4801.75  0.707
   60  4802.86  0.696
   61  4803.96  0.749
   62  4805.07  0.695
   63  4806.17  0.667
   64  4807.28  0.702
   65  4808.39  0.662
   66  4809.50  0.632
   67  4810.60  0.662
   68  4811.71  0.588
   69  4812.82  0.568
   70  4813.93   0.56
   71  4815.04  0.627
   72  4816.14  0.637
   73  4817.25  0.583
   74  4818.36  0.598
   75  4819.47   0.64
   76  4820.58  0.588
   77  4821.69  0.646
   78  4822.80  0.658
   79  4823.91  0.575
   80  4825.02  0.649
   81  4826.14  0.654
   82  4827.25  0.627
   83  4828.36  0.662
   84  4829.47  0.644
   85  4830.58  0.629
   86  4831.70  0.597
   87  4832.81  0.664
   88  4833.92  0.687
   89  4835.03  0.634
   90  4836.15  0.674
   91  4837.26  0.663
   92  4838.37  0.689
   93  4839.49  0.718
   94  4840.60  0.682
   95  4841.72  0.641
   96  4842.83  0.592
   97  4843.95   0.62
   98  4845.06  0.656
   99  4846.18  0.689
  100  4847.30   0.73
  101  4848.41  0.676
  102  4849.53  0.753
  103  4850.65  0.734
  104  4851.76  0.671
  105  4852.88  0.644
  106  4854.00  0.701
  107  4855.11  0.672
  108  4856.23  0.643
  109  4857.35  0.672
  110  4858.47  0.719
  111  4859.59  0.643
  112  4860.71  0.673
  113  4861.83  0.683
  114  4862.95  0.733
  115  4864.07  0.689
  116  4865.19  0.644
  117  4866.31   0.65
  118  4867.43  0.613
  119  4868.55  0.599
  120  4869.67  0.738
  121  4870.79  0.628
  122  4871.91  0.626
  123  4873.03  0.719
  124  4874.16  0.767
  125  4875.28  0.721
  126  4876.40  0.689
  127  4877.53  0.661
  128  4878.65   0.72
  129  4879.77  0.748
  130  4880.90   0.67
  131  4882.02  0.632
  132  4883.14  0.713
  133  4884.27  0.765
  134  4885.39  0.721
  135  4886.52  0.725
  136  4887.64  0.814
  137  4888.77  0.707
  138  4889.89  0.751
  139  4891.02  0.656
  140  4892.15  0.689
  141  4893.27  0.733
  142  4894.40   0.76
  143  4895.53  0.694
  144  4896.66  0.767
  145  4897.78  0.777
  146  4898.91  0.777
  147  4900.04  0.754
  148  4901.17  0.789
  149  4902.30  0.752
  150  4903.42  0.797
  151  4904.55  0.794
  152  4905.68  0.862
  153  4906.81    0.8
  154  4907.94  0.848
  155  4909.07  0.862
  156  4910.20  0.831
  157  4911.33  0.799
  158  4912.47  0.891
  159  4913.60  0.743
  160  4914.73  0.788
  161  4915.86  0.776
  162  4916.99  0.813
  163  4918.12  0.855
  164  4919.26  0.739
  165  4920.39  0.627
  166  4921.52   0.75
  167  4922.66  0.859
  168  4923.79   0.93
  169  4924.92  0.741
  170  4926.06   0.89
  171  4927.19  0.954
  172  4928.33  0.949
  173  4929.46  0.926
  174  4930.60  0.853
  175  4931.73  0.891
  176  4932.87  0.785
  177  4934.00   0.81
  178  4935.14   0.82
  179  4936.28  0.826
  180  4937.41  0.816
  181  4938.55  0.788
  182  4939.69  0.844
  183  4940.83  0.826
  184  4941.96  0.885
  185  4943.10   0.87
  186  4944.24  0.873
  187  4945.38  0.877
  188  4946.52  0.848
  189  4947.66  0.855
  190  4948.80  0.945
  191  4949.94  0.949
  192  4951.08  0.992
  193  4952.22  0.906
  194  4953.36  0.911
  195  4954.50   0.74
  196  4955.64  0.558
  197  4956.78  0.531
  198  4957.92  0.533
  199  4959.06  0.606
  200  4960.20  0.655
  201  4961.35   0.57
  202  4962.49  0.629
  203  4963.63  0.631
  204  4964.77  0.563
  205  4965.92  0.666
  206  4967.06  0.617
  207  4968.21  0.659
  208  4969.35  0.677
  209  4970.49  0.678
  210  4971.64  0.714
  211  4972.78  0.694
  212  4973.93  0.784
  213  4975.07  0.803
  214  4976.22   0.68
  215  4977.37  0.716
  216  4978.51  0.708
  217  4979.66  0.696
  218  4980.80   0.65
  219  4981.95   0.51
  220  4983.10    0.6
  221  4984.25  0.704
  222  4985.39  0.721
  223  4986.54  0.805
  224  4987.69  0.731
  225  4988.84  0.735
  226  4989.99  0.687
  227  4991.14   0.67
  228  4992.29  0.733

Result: 1.4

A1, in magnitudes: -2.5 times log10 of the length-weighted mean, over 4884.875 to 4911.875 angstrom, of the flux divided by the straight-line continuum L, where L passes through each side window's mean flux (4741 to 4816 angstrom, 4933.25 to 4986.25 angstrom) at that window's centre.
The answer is -0.10 mag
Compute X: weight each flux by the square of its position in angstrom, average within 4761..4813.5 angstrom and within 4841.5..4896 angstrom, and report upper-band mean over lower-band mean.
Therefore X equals 1.2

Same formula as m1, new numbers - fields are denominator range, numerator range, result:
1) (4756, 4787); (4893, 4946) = 1.56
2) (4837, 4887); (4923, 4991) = 1.15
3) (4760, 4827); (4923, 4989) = 1.36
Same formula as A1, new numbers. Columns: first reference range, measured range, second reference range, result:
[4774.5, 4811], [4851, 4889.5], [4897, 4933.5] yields 0.081 mag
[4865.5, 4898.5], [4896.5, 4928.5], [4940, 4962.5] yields -0.099 mag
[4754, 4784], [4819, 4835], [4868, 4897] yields 0.004 mag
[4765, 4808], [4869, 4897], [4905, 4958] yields 0.056 mag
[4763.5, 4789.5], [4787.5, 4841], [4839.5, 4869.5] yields -0.072 mag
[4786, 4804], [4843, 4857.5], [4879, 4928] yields 0.048 mag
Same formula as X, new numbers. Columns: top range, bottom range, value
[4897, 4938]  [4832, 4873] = 1.25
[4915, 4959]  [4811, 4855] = 1.32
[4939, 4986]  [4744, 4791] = 1.31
